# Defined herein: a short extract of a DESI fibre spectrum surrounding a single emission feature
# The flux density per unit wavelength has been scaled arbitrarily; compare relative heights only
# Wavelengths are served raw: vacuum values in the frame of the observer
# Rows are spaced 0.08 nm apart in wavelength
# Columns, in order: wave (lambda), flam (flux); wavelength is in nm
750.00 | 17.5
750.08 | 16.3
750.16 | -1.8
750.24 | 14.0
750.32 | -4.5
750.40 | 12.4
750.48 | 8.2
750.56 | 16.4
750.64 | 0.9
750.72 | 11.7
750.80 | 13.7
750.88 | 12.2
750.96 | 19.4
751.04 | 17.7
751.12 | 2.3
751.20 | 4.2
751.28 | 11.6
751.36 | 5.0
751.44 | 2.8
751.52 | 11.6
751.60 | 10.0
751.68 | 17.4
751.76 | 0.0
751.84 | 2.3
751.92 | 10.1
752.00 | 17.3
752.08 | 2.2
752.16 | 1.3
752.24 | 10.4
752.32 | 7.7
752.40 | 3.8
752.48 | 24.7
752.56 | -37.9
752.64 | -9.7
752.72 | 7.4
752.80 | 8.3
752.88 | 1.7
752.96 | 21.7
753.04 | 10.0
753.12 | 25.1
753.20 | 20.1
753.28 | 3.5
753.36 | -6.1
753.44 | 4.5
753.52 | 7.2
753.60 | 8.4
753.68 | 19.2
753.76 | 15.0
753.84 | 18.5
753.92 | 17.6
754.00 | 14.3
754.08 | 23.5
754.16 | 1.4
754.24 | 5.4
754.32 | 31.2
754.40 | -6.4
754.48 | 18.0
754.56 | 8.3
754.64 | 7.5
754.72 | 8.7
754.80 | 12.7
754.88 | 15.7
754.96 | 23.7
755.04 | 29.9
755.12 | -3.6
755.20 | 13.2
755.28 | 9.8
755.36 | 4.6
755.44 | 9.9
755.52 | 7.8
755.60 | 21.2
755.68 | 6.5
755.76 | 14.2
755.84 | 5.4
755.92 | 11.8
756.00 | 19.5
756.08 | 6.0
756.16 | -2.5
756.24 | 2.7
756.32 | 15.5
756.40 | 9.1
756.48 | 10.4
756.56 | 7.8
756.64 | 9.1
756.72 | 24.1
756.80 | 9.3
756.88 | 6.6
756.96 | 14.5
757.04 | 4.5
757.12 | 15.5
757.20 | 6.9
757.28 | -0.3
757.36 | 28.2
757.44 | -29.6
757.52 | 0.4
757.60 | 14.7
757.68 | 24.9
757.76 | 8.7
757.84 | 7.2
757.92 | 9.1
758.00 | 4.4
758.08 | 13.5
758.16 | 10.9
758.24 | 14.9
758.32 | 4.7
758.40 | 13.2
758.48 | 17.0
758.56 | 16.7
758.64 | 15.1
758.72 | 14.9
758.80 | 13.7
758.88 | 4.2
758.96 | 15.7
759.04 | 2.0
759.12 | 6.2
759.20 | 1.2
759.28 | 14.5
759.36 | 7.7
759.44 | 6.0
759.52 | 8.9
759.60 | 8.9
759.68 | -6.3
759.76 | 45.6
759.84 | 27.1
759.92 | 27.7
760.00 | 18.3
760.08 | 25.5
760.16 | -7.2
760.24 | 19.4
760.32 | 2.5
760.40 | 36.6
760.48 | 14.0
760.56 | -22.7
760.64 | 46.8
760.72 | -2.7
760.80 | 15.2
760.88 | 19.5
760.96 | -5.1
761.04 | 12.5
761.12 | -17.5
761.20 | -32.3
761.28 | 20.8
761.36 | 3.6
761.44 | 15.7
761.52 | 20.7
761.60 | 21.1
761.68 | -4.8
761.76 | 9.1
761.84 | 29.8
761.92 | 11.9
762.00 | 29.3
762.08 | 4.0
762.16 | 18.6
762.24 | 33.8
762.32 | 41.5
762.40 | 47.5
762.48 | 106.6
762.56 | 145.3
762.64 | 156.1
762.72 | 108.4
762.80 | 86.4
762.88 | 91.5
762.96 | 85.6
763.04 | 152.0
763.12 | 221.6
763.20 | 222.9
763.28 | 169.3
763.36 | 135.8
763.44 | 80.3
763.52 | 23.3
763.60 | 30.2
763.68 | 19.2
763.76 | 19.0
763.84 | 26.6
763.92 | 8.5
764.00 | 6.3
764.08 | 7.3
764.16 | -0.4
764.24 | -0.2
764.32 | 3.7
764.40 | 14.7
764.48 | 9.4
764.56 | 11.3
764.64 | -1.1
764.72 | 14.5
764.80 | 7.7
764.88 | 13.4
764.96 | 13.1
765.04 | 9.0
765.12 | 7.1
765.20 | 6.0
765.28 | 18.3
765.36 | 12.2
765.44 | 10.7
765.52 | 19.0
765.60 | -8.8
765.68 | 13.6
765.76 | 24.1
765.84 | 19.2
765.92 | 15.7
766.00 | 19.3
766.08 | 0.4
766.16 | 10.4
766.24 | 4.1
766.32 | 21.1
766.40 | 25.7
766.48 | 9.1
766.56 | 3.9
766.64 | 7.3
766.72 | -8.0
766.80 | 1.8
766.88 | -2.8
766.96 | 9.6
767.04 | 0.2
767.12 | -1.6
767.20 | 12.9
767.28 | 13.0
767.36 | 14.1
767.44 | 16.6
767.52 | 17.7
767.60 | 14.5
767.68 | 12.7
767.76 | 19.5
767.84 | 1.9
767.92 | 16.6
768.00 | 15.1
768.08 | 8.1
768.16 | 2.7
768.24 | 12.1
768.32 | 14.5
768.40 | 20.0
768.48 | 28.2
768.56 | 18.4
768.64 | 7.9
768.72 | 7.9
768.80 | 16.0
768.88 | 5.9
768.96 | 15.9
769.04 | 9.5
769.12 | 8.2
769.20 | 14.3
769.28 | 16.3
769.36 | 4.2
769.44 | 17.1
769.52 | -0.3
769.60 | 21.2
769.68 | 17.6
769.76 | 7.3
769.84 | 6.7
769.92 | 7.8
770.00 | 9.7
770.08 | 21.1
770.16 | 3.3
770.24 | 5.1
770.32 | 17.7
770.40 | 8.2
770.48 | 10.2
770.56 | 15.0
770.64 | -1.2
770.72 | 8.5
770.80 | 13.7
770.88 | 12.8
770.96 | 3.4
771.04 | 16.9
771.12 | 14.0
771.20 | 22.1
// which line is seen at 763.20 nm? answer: [O II]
